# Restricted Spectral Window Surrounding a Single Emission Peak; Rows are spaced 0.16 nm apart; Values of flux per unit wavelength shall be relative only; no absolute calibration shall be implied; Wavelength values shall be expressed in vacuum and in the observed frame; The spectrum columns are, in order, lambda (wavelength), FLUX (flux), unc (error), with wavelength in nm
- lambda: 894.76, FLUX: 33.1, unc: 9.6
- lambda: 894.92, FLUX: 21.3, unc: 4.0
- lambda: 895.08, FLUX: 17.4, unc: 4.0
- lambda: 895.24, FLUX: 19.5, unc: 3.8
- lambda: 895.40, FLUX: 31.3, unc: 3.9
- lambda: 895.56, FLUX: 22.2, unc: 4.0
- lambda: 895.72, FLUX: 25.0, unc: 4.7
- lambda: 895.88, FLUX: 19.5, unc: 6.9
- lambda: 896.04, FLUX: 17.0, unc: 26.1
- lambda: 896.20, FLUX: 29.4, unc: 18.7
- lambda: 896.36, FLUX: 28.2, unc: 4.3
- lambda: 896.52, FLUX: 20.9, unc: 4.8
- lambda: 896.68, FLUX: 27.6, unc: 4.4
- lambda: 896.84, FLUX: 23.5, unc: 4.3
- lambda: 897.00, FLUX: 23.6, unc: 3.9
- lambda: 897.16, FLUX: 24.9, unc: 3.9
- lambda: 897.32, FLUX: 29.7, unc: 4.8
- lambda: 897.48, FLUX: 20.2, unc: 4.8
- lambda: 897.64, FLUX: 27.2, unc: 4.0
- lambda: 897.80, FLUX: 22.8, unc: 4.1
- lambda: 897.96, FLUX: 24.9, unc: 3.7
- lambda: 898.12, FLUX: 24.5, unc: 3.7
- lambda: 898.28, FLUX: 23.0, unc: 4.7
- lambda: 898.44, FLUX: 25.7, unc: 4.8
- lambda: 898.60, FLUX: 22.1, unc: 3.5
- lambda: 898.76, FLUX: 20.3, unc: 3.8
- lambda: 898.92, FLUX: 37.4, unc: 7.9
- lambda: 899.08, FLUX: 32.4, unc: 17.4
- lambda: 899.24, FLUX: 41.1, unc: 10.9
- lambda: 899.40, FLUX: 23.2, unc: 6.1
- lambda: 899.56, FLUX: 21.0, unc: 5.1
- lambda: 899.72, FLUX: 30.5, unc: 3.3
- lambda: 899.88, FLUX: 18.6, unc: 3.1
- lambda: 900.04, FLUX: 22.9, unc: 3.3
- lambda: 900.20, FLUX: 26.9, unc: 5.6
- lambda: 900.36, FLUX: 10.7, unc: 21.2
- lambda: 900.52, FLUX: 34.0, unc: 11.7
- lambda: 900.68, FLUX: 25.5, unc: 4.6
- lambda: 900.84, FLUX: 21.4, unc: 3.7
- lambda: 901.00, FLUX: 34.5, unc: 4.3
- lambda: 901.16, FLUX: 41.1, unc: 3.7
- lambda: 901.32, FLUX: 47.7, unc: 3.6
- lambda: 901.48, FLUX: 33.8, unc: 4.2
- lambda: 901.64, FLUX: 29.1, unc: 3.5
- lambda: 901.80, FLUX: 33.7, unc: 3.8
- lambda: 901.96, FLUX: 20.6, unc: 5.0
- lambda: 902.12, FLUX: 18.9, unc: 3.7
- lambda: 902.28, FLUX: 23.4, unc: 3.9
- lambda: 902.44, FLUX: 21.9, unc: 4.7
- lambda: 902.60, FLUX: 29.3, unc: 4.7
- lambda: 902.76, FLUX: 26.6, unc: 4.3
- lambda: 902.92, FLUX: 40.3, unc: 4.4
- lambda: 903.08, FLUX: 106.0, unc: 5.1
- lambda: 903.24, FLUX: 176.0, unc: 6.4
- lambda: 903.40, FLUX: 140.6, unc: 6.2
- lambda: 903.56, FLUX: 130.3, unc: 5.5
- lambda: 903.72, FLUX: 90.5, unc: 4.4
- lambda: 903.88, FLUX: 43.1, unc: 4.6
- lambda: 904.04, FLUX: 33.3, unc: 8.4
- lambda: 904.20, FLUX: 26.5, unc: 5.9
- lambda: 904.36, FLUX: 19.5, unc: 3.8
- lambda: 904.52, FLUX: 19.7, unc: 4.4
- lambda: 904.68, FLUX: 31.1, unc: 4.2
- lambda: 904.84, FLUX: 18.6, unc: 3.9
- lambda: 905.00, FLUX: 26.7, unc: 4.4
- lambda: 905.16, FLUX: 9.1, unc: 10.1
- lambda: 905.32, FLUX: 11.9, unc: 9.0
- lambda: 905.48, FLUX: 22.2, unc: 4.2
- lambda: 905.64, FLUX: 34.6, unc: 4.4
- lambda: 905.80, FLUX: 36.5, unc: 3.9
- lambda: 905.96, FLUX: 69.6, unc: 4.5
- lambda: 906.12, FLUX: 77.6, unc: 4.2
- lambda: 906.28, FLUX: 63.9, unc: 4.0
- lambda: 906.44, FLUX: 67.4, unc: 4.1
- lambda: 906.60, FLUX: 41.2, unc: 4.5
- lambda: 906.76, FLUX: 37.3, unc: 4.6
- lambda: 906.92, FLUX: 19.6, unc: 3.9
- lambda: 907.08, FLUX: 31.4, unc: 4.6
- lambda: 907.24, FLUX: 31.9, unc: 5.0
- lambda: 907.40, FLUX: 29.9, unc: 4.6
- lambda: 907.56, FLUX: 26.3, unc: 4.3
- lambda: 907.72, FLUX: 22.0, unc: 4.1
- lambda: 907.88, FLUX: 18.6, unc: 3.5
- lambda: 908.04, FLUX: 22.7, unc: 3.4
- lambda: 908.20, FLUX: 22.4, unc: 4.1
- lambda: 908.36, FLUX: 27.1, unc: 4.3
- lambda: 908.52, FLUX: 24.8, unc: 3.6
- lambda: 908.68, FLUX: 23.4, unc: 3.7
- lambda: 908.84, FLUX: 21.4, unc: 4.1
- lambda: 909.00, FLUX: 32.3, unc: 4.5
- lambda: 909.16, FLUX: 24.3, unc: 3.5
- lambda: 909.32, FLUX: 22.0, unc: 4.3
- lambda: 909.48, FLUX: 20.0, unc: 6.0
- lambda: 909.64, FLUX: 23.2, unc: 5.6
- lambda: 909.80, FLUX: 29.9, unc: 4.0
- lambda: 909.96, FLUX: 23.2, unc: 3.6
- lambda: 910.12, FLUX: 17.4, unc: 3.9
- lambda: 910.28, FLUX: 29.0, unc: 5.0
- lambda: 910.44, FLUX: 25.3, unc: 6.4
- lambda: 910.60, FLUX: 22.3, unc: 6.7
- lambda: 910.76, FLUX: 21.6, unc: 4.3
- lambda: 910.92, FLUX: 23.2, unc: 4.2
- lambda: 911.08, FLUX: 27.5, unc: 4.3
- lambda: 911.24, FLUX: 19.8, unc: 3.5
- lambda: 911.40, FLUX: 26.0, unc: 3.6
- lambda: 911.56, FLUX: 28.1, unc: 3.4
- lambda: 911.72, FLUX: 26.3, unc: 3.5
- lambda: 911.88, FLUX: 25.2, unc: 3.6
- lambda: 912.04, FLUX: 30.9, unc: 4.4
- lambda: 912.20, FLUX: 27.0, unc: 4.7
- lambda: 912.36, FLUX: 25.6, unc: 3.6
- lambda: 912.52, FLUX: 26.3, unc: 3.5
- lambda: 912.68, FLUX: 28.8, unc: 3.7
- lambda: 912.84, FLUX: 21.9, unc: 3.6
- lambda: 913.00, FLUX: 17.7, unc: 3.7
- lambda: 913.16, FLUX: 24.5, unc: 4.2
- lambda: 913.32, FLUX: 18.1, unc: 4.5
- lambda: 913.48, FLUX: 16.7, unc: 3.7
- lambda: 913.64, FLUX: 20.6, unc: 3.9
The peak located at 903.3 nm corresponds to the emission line Halpha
